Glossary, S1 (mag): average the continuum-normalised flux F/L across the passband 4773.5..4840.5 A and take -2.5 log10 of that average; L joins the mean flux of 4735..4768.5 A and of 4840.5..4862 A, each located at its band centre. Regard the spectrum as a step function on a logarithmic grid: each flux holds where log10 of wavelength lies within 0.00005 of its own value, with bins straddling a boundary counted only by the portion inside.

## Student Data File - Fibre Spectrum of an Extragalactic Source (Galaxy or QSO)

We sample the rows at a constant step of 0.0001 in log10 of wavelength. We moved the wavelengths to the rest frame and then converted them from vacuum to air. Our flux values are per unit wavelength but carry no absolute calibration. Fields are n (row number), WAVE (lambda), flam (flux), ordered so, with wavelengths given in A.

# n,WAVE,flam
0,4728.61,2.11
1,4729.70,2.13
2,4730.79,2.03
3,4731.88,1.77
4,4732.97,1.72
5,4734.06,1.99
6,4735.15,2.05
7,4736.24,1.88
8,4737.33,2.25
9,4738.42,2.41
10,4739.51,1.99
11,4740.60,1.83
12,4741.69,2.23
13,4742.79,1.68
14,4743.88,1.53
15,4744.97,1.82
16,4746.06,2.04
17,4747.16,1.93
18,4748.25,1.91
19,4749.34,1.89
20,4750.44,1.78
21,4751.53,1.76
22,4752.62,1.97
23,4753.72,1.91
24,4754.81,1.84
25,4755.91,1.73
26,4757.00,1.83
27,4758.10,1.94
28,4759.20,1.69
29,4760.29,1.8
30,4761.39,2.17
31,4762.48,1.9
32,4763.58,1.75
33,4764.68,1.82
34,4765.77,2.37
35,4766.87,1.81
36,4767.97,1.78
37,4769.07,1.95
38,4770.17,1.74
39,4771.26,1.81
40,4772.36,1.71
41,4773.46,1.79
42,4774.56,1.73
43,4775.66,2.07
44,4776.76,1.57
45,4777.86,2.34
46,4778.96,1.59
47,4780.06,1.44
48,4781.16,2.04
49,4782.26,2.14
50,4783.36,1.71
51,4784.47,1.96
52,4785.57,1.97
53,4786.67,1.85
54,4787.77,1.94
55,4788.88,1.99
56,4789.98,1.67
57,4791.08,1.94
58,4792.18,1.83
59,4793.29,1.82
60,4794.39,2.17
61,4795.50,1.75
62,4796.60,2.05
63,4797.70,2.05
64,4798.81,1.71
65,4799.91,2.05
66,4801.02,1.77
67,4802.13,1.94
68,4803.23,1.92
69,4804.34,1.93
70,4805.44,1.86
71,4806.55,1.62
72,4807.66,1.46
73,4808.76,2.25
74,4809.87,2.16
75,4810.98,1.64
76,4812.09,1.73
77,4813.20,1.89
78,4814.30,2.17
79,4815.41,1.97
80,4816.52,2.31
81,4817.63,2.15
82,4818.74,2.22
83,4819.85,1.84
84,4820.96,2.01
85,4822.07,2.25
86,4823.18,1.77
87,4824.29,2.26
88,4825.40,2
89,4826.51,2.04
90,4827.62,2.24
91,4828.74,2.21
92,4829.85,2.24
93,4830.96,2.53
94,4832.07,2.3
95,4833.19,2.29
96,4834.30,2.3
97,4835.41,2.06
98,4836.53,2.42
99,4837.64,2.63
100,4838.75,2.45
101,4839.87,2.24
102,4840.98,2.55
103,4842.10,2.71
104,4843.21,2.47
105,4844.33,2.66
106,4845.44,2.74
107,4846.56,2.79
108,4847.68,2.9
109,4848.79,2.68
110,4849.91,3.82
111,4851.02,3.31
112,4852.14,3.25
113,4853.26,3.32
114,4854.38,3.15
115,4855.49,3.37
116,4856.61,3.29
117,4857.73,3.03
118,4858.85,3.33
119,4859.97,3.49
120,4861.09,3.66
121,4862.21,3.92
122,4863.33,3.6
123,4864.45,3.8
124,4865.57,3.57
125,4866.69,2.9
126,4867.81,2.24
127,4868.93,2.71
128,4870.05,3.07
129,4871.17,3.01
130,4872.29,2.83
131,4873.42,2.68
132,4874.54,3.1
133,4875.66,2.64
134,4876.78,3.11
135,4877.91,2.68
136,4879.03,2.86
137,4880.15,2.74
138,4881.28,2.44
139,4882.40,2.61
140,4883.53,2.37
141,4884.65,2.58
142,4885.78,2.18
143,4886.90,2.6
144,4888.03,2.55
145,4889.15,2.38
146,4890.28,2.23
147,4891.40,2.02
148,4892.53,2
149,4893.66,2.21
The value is 0.27 mag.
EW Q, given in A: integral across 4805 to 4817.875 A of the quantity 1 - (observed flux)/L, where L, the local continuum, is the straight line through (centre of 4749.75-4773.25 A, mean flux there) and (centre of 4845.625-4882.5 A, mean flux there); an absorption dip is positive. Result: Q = 2.8 A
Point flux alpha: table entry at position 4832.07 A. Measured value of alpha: 2.3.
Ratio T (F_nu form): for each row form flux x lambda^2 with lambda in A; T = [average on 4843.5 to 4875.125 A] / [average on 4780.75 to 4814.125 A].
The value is 1.70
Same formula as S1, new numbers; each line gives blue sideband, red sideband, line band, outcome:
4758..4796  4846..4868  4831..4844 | 0.22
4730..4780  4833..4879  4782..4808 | 0.22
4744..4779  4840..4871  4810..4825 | 0.28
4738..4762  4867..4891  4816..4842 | 0.06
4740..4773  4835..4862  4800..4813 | 0.31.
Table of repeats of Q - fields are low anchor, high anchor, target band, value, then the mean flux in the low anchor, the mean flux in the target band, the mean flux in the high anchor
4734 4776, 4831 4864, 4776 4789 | 1.91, 1.9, 1.88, 2.92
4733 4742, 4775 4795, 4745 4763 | 1.07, 2.06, 1.88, 1.89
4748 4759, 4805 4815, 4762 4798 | -0.43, 1.85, 1.88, 1.87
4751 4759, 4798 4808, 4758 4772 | -0.32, 1.85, 1.88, 1.82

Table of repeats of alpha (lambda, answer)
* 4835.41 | 2.06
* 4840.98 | 2.55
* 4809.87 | 2.16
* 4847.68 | 2.9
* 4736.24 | 1.88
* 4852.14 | 3.25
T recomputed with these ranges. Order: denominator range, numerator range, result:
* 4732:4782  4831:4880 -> 1.62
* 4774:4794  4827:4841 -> 1.27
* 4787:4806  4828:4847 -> 1.30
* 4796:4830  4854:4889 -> 1.53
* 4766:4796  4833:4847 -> 1.37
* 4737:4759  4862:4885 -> 1.61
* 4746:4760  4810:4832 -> 1.16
